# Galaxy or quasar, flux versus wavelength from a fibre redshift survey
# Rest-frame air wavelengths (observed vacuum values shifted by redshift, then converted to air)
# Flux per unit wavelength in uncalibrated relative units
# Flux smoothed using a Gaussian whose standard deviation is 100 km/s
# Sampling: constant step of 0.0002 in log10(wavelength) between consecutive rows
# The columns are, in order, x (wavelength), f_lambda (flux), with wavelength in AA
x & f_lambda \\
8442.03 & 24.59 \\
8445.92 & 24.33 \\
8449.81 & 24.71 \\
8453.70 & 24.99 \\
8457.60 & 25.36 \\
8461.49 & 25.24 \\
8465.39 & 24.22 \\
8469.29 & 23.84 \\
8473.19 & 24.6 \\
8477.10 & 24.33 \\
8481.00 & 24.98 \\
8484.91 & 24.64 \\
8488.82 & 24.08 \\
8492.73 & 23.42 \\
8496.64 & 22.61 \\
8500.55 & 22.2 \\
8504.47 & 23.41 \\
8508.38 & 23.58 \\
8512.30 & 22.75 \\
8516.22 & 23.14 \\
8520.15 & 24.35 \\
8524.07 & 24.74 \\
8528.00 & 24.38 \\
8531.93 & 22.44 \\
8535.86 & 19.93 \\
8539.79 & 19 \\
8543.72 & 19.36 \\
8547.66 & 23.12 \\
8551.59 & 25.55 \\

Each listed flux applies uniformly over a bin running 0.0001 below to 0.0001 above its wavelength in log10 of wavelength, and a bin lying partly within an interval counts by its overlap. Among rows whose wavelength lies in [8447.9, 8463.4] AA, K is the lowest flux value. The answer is 24.71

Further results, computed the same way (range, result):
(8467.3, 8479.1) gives 23.84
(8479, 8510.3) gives 22.2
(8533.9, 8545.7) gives 19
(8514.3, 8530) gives 23.14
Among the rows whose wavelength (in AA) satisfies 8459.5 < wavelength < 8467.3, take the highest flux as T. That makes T 25.24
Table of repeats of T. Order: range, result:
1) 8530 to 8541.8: 22.44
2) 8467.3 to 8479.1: 24.6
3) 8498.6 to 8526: 24.74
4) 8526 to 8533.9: 24.38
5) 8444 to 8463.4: 25.36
